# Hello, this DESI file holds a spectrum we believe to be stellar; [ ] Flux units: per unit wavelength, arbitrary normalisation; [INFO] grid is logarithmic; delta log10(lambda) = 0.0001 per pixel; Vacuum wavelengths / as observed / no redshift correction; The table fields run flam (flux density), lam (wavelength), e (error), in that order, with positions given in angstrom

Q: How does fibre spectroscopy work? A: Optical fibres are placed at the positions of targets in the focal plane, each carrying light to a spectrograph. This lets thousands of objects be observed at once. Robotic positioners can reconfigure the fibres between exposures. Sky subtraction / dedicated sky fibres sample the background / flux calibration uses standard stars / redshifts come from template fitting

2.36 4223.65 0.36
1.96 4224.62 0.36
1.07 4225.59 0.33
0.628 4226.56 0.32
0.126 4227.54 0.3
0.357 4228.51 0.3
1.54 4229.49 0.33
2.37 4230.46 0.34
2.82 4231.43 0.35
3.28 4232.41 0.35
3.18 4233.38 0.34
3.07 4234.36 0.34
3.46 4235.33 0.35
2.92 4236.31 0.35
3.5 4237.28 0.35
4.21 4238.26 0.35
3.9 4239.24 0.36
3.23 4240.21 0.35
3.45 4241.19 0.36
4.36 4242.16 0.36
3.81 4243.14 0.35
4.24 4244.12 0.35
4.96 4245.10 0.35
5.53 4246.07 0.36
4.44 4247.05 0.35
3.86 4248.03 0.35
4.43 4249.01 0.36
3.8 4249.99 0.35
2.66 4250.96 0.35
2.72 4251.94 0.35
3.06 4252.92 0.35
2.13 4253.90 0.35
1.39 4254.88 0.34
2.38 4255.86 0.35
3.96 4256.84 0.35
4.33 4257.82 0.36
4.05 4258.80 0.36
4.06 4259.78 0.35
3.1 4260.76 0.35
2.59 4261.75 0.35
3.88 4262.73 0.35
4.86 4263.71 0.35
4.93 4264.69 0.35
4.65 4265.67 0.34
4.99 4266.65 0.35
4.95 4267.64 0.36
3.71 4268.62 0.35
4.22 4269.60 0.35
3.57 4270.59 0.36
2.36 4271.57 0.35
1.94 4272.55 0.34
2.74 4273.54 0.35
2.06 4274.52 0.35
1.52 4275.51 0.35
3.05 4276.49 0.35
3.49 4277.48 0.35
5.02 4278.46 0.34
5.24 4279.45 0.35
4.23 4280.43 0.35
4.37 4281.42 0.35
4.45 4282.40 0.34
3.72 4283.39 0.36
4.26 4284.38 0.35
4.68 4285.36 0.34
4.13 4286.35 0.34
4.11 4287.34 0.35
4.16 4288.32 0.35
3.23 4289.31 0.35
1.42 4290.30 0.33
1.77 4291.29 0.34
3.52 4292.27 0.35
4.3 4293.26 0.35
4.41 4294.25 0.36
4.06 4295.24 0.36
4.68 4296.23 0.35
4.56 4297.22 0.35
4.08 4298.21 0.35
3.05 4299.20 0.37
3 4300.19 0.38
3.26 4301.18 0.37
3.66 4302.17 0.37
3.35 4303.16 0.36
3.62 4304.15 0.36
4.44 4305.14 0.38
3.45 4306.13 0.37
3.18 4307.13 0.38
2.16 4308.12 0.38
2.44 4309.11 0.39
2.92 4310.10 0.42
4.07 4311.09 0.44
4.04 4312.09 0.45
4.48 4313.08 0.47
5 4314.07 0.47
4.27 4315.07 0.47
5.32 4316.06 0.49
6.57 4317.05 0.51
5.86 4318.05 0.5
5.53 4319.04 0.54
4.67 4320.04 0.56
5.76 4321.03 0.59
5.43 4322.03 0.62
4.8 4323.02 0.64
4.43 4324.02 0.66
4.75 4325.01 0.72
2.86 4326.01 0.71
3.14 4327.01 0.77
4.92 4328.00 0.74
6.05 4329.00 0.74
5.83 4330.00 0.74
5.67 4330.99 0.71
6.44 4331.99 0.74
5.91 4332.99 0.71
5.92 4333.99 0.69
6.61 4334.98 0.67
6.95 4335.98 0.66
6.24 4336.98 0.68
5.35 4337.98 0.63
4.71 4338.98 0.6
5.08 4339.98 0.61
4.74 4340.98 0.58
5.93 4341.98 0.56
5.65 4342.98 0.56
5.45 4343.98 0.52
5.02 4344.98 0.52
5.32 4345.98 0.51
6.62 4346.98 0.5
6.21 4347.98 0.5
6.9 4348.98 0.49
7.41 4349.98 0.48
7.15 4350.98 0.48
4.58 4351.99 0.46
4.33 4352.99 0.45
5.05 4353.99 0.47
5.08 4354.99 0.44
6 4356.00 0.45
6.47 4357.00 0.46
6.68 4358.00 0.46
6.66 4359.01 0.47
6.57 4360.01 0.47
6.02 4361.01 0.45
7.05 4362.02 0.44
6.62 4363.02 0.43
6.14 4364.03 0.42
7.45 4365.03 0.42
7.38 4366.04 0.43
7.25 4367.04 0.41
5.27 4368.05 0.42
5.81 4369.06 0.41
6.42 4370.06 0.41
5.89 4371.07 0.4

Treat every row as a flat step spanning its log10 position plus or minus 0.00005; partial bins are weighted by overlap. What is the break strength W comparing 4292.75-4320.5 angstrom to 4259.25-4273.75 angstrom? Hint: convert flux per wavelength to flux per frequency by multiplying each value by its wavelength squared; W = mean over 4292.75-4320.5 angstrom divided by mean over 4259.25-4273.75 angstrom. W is 1.10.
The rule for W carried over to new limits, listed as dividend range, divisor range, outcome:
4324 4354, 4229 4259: 1.68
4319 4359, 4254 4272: 1.54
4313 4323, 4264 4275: 1.48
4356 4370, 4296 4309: 1.91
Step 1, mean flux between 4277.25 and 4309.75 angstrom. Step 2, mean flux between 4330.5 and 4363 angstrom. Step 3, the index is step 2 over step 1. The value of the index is 1.59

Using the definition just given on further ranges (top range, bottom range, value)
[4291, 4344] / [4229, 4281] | 1.30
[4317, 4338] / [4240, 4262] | 1.50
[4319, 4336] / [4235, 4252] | 1.35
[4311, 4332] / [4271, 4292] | 1.45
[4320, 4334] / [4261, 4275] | 1.39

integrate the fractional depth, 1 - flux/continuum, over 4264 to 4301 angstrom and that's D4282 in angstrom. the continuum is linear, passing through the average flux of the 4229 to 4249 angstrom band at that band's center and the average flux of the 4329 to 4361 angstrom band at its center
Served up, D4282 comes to 6.5 angstrom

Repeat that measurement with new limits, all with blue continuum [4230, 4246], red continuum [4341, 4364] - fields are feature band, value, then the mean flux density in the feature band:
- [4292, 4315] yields 5.7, 3.74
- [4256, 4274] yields 1.6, 3.8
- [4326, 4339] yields 0.0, 5.6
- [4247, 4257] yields 2.1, 3.08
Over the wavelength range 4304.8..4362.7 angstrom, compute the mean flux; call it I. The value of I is 5.29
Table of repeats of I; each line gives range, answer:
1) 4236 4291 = 3.69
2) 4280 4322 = 4.02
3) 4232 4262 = 3.56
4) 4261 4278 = 3.5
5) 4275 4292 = 3.69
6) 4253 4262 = 3.12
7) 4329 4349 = 5.81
